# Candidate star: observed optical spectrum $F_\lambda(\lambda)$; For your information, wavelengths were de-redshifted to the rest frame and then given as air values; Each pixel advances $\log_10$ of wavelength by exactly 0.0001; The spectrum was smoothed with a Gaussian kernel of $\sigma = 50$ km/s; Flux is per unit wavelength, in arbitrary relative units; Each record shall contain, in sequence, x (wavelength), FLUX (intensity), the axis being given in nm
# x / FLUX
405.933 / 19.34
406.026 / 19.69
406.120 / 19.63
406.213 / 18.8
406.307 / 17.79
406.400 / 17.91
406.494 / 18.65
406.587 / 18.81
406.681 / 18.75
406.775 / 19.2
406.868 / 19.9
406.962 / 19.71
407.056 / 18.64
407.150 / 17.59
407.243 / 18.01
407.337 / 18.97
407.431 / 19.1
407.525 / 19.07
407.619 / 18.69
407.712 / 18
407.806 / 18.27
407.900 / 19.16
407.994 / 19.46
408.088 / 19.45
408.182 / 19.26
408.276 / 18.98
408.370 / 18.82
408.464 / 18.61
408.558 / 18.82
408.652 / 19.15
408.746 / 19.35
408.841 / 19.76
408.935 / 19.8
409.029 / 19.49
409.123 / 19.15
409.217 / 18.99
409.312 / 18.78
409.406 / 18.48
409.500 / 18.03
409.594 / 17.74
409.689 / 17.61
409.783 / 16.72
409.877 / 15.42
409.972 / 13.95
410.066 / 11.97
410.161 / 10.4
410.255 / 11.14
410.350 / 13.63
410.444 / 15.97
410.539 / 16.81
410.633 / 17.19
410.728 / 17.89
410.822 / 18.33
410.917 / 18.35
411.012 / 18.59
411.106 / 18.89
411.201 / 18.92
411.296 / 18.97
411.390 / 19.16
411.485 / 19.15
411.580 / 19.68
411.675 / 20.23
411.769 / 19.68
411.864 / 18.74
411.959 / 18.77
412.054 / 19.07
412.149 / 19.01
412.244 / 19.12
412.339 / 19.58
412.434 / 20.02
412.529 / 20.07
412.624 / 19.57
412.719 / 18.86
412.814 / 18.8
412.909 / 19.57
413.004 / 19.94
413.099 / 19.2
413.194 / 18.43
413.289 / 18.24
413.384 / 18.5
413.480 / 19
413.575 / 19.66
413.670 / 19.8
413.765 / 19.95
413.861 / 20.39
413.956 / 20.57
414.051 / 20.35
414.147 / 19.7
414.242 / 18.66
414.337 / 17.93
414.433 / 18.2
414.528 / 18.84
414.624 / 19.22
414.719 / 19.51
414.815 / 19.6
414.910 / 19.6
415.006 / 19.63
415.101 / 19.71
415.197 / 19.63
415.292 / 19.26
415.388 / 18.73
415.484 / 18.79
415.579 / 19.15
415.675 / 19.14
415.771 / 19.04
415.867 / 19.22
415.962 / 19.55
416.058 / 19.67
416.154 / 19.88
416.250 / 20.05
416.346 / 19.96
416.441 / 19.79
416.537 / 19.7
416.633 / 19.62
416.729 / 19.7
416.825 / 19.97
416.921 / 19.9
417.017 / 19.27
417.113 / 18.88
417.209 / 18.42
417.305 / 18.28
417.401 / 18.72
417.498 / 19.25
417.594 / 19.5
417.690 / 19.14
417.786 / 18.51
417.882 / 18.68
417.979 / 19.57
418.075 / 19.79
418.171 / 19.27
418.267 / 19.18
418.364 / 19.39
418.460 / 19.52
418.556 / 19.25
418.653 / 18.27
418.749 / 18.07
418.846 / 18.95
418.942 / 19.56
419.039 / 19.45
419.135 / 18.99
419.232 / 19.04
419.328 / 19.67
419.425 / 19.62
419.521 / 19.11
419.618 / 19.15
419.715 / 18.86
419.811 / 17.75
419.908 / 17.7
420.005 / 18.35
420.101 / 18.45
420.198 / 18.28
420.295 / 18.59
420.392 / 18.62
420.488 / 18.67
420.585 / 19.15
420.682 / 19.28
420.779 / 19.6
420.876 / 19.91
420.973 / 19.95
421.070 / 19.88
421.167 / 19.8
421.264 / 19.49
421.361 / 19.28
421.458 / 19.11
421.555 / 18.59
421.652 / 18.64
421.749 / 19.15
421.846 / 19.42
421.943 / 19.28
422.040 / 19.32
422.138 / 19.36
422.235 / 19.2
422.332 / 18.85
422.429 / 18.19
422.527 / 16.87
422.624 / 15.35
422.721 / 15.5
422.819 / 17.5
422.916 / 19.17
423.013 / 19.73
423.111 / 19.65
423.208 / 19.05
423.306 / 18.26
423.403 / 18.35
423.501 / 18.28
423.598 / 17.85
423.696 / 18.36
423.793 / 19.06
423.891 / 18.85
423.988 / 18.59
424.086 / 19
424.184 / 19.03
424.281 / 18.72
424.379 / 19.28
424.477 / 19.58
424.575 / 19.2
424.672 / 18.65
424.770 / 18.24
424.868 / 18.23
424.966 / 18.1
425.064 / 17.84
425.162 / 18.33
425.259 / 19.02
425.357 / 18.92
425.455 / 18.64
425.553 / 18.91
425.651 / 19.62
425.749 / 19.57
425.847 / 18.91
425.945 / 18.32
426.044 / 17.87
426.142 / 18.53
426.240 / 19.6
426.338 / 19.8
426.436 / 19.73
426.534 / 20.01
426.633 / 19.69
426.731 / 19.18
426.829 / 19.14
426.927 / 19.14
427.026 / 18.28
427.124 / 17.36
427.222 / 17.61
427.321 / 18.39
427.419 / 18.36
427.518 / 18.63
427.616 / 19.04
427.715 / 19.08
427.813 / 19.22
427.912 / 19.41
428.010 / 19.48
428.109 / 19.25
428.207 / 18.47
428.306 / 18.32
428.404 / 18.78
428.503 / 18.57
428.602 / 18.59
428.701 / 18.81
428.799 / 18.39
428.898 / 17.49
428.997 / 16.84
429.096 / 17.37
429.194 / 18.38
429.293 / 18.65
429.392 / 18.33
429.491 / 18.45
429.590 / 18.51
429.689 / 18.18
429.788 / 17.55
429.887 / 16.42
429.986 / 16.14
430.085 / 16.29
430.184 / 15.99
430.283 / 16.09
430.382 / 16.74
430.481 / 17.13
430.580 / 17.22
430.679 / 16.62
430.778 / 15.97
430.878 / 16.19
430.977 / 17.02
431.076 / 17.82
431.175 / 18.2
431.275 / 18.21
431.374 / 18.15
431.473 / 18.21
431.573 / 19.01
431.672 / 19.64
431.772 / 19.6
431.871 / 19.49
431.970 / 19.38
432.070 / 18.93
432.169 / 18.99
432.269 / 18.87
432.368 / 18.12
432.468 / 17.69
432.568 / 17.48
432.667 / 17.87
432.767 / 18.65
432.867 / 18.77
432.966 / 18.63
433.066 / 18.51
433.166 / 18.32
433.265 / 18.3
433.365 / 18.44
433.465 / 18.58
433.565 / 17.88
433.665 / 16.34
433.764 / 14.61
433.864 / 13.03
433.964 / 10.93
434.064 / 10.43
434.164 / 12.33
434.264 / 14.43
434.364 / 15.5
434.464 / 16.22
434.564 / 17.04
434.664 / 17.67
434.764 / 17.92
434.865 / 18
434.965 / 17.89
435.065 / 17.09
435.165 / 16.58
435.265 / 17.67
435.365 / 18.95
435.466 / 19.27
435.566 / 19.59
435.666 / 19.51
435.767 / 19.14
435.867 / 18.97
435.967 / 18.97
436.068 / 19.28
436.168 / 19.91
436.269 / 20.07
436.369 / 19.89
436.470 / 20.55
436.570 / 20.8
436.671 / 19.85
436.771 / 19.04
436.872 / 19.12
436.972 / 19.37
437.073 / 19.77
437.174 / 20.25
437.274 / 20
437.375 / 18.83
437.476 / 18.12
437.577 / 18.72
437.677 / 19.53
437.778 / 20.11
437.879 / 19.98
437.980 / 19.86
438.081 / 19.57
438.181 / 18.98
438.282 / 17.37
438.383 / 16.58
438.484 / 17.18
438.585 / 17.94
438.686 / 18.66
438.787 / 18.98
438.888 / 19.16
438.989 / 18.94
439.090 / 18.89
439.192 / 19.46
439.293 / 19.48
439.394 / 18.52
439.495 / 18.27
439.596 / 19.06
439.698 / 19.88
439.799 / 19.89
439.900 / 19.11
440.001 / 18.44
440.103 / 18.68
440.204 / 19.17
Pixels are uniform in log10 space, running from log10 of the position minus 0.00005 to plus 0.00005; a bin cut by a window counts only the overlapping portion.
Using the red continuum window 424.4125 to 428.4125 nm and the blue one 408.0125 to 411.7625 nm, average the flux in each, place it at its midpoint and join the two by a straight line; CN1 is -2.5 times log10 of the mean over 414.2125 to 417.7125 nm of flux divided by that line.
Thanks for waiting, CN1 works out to -0.06 mag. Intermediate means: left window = 17.8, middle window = 19.3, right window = 18.8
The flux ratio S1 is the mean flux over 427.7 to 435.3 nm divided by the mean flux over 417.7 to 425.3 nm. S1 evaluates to 0.9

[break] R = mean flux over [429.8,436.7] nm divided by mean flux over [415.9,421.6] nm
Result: 0.92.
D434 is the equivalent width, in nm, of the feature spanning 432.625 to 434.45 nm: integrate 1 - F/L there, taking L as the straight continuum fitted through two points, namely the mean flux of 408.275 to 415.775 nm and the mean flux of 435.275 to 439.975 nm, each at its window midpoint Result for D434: 0.28 nm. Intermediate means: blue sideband 18.5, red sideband 19.2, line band 16.2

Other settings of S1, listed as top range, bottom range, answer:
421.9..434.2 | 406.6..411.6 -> 1.01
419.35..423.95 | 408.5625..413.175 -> 1.04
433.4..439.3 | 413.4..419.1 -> 0.94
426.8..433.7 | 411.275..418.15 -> 0.94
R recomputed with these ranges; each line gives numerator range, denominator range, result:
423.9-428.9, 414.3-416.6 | 0.97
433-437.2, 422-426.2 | 0.96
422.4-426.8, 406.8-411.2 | 1.05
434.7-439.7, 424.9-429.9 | 1.02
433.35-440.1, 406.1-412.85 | 1.00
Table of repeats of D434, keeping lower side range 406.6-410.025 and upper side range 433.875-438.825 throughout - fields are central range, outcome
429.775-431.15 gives 0.12 nm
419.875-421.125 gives -0.04 nm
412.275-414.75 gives -0.11 nm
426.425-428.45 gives -0.06 nm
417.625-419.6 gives -0.08 nm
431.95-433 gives -0.01 nm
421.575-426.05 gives -0.06 nm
